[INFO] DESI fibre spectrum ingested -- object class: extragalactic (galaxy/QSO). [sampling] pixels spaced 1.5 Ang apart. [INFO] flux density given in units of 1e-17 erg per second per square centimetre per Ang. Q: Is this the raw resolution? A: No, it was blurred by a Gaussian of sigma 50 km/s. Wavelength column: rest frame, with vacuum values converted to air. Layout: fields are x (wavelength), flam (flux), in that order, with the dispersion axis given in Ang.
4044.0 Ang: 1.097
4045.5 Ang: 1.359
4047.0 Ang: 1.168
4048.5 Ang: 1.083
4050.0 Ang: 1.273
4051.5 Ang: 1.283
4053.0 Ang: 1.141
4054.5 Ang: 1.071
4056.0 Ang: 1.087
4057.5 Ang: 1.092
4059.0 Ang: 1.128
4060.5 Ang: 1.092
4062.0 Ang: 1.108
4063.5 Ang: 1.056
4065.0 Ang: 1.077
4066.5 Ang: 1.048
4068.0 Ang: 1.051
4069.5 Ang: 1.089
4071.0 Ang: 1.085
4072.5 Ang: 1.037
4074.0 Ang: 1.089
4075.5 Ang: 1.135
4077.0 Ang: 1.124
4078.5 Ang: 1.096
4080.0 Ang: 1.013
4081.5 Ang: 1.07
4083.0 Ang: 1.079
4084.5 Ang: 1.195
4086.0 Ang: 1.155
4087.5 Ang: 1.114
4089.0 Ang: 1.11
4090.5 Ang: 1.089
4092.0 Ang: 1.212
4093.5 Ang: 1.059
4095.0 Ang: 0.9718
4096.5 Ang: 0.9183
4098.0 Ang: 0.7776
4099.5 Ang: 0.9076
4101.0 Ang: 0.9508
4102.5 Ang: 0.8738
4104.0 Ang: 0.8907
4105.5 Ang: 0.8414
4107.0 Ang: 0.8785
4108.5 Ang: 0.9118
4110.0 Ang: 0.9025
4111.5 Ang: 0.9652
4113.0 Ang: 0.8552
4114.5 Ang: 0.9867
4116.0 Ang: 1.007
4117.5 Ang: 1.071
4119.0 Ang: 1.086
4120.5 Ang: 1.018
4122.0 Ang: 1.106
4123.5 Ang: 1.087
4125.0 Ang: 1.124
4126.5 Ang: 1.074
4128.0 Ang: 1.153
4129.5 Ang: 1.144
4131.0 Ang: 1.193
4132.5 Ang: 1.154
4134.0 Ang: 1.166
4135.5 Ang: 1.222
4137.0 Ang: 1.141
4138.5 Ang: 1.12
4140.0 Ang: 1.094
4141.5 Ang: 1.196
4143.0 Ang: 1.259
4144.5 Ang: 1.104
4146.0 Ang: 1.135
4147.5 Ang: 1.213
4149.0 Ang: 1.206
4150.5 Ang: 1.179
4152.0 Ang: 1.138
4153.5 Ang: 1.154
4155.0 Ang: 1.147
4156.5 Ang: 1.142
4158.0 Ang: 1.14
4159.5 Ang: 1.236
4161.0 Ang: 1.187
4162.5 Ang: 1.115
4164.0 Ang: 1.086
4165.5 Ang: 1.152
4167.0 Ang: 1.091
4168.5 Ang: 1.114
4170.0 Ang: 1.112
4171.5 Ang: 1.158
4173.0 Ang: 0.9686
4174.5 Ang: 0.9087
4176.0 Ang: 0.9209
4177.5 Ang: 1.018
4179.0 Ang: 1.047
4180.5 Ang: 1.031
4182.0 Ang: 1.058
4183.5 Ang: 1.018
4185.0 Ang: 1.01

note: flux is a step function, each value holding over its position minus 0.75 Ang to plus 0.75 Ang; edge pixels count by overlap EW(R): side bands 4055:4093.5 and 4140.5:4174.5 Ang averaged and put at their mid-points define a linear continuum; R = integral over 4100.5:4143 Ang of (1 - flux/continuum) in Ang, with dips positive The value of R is 2.8 Ang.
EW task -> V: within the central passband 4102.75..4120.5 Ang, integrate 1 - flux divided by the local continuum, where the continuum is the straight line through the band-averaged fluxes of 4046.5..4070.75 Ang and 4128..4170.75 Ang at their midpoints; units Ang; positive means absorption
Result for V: 3.0 Ang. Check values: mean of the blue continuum 1.11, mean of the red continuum 1.15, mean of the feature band 0.946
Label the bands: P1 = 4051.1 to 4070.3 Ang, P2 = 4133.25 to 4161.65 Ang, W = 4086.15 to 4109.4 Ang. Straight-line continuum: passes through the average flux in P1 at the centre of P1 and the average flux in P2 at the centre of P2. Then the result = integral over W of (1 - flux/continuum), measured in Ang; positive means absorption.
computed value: 3.21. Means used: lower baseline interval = 1.1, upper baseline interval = 1.17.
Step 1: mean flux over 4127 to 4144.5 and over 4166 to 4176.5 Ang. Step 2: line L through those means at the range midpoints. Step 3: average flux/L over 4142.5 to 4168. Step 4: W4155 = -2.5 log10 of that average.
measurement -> -0.06 mag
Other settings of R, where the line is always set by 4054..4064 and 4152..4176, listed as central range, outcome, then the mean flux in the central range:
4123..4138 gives -0.6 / 1.15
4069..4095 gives -0.1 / 1.1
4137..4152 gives -0.8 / 1.16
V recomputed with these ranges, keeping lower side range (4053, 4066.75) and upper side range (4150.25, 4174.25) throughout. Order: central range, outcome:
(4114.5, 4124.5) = 0.5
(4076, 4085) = 0.0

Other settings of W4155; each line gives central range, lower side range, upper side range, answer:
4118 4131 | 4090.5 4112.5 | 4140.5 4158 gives -0.06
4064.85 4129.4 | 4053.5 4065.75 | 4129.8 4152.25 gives 0.10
